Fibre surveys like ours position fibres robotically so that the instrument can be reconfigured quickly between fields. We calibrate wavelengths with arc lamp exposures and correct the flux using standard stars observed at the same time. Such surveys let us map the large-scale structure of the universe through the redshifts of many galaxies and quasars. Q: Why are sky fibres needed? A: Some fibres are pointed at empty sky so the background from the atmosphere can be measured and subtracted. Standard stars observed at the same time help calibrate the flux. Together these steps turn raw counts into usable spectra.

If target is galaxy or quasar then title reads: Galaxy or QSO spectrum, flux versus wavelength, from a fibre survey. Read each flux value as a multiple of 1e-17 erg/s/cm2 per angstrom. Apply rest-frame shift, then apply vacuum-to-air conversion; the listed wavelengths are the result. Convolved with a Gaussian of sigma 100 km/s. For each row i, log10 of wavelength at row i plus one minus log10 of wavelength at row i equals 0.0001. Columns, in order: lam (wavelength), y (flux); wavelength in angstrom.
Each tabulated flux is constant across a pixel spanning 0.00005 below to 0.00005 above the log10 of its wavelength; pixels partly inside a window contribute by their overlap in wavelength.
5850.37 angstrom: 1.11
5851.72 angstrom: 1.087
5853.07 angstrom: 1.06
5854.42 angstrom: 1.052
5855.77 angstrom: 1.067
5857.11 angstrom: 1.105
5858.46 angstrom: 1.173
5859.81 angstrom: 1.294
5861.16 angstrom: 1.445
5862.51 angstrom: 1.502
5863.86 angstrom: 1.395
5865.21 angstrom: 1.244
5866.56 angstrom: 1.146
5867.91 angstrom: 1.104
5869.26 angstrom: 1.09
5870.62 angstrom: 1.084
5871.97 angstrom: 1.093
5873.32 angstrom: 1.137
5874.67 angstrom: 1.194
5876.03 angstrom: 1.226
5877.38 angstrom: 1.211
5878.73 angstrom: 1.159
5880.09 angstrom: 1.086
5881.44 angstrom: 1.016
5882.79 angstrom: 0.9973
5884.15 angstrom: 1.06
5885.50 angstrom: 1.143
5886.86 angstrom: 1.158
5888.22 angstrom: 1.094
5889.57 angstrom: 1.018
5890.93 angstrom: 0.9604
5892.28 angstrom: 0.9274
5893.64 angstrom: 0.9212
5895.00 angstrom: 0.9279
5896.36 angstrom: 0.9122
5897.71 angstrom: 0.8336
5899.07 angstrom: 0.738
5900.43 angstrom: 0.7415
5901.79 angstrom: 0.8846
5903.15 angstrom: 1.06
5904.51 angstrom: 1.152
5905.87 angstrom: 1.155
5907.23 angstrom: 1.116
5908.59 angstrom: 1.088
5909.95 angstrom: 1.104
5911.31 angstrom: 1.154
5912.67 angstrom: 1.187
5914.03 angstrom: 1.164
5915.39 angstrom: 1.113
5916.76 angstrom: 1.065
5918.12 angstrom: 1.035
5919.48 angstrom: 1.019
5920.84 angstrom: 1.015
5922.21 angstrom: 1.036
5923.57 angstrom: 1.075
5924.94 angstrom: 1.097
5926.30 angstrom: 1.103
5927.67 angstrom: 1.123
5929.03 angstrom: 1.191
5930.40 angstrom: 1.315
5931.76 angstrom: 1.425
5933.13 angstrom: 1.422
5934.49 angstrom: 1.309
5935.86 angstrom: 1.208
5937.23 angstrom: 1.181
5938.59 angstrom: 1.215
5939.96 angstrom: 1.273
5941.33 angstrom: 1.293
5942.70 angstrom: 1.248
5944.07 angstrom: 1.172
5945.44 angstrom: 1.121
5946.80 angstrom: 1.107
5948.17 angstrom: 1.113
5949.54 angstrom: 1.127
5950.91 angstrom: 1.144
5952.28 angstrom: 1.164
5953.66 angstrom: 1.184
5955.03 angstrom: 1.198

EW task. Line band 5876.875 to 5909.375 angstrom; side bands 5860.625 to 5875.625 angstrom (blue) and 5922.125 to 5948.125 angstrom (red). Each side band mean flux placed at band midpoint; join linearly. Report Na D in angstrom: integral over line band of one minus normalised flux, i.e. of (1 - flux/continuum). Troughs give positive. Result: 5.37 angstrom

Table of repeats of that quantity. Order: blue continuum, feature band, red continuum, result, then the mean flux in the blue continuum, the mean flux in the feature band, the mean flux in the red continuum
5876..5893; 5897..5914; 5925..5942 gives 1.90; 1.08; 1.02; 1.25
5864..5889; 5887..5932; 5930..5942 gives 6.31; 1.13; 1.05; 1.29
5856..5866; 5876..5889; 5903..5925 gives 1.15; 1.3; 1.11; 1.1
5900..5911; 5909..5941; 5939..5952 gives -1.58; 1.05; 1.17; 1.18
